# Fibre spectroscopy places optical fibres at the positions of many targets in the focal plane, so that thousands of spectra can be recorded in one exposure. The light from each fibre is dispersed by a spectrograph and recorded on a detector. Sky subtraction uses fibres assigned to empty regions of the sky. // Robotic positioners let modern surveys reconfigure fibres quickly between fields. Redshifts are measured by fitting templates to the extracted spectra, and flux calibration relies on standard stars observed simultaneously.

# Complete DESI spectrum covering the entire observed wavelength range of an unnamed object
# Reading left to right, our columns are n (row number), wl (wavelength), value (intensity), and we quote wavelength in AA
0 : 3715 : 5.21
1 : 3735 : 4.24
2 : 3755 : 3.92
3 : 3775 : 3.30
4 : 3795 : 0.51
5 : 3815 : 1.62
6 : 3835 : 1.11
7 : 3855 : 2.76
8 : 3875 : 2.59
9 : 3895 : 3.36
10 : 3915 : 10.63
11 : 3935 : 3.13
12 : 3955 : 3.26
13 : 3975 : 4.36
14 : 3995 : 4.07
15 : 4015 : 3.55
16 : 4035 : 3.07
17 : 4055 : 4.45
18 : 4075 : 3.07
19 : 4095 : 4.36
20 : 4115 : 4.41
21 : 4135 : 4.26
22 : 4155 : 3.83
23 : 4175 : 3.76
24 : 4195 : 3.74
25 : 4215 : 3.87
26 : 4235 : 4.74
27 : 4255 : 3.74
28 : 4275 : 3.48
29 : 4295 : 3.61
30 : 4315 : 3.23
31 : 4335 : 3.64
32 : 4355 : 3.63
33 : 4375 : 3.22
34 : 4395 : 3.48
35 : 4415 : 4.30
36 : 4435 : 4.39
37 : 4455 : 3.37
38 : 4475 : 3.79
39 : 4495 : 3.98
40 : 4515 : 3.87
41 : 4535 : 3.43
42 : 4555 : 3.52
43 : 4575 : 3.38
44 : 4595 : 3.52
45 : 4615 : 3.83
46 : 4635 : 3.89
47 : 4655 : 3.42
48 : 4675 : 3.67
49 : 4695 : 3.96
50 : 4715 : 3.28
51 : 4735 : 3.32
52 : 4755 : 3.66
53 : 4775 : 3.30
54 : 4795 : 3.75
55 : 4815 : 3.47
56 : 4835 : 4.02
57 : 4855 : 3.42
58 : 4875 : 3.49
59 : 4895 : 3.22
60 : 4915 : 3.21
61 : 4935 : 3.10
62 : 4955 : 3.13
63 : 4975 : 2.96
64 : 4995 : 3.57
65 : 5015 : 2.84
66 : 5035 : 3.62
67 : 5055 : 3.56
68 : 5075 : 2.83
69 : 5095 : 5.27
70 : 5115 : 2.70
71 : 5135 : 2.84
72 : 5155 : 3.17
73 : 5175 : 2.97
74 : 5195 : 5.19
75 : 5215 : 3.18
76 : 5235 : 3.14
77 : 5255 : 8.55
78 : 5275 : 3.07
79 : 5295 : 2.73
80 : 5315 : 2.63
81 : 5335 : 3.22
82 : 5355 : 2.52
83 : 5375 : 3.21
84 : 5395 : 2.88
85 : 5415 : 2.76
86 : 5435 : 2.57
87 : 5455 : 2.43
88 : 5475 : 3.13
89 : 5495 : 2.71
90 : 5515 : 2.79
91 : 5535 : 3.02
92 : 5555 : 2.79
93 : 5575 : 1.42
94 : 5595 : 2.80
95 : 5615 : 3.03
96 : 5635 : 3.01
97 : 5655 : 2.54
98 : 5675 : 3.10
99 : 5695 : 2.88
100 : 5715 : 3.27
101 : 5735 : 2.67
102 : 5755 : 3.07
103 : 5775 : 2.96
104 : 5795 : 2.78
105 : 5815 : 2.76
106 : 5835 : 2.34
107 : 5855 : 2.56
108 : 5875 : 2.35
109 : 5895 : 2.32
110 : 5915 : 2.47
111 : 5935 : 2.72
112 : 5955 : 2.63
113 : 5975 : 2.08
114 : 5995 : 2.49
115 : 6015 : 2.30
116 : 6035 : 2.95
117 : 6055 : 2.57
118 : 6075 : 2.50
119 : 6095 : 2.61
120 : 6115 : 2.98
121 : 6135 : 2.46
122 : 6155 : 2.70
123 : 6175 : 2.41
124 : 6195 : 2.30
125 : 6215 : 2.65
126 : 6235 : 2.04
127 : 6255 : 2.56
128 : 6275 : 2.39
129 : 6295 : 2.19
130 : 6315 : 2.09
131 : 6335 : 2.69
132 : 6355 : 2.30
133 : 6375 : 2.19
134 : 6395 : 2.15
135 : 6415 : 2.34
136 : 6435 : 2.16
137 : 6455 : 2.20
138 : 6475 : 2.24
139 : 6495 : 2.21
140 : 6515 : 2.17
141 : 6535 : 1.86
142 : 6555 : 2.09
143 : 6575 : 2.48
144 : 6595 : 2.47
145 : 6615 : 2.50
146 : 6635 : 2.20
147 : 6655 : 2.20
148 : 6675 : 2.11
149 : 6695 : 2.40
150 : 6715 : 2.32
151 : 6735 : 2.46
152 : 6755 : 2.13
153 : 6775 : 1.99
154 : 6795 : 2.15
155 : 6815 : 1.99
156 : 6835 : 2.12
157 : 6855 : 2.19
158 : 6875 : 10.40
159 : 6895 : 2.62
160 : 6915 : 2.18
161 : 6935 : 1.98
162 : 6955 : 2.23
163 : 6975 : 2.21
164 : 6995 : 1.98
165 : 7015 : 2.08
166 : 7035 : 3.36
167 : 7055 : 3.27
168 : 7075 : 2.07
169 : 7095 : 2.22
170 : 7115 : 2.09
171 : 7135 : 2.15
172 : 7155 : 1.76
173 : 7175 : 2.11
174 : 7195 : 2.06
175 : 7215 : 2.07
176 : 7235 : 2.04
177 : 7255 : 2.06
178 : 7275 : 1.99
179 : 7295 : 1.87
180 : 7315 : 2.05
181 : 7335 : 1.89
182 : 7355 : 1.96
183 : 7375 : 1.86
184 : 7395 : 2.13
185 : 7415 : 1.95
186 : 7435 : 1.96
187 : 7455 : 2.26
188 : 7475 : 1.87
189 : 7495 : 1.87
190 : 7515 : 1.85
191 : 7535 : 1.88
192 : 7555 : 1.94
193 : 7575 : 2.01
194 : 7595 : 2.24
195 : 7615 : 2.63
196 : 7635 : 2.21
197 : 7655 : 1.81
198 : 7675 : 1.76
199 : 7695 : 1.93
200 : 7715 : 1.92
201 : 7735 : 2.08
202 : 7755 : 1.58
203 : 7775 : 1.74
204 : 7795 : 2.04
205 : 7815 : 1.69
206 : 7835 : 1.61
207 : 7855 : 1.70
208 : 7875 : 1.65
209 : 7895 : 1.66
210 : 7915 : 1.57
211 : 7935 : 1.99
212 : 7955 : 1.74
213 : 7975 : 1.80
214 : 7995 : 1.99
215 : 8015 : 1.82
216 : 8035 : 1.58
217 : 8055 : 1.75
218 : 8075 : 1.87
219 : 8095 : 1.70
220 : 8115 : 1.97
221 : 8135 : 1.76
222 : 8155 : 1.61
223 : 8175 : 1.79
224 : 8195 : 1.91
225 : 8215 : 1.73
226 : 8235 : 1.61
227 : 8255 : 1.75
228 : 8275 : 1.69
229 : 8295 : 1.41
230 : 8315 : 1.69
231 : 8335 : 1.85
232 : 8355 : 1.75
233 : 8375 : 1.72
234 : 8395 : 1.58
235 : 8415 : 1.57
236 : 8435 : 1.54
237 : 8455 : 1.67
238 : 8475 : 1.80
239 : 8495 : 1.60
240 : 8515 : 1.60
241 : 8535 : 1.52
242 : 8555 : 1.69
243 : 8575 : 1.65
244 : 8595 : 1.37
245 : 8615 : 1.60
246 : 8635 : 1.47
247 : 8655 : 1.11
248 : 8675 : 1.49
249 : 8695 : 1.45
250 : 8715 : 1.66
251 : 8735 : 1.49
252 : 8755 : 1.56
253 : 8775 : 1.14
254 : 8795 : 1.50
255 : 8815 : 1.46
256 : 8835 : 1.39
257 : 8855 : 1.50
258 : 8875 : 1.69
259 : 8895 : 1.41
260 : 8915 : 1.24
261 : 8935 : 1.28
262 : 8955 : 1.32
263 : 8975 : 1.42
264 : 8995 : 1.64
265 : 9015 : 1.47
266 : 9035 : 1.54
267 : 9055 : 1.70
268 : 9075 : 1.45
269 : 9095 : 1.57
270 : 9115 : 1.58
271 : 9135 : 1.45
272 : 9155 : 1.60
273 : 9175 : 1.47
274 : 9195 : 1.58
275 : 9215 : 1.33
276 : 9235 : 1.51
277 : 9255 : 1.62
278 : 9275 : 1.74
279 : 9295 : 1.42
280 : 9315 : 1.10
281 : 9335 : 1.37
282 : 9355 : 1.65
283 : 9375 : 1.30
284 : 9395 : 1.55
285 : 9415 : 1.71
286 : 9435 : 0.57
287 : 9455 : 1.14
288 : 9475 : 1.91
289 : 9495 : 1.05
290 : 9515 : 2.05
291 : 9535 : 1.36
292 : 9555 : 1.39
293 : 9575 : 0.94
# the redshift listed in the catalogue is 0.05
